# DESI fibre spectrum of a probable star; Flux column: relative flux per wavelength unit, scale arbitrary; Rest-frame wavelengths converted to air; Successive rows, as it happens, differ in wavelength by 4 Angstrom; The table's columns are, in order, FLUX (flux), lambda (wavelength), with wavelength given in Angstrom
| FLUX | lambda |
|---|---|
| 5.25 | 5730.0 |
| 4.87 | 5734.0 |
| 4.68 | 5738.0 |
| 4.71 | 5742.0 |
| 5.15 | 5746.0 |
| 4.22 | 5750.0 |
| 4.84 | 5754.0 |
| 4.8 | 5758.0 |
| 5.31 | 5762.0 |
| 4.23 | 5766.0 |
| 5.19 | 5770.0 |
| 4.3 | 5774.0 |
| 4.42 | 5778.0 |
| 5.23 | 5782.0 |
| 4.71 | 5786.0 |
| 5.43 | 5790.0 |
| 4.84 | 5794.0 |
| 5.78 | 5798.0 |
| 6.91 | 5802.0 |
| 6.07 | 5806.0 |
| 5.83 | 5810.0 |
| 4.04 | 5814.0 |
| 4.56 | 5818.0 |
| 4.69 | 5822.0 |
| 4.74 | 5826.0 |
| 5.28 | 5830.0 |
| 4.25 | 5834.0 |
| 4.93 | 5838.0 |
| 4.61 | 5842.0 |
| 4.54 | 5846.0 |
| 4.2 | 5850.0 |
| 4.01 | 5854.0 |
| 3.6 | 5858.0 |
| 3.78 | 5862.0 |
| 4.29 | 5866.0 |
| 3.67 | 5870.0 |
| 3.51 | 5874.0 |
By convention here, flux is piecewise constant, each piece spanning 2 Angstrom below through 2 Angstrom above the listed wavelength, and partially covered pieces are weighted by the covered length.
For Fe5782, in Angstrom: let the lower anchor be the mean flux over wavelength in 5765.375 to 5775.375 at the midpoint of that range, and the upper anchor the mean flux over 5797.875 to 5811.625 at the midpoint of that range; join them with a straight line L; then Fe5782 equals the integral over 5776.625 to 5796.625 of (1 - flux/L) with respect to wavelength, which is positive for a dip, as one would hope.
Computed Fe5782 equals 1.5 Angstrom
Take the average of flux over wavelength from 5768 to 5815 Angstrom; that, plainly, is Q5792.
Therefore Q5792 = 5.25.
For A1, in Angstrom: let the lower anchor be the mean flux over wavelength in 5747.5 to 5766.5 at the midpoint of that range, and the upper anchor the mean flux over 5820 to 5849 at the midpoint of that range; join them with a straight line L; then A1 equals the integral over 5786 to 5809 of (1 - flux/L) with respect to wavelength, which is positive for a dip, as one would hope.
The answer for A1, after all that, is -4.9 Angstrom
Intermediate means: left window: 4.73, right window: 4.7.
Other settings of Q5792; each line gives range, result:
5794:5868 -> 4.79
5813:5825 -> 4.49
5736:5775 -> 4.75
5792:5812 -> 5.89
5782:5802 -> 5.37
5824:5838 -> 4.78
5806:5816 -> 5.16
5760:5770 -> 4.85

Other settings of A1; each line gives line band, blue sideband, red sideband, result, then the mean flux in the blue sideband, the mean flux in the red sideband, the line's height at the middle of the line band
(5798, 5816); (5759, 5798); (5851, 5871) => -4.6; 4.9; 3.9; 4.55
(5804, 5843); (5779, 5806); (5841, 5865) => -1.0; 5.49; 4.11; 4.78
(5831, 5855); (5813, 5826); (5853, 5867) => -1.9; 4.51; 3.89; 4.15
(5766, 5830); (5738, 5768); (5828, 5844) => -4.5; 4.75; 4.77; 4.76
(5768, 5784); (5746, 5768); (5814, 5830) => -0.3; 4.72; 4.66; 4.71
